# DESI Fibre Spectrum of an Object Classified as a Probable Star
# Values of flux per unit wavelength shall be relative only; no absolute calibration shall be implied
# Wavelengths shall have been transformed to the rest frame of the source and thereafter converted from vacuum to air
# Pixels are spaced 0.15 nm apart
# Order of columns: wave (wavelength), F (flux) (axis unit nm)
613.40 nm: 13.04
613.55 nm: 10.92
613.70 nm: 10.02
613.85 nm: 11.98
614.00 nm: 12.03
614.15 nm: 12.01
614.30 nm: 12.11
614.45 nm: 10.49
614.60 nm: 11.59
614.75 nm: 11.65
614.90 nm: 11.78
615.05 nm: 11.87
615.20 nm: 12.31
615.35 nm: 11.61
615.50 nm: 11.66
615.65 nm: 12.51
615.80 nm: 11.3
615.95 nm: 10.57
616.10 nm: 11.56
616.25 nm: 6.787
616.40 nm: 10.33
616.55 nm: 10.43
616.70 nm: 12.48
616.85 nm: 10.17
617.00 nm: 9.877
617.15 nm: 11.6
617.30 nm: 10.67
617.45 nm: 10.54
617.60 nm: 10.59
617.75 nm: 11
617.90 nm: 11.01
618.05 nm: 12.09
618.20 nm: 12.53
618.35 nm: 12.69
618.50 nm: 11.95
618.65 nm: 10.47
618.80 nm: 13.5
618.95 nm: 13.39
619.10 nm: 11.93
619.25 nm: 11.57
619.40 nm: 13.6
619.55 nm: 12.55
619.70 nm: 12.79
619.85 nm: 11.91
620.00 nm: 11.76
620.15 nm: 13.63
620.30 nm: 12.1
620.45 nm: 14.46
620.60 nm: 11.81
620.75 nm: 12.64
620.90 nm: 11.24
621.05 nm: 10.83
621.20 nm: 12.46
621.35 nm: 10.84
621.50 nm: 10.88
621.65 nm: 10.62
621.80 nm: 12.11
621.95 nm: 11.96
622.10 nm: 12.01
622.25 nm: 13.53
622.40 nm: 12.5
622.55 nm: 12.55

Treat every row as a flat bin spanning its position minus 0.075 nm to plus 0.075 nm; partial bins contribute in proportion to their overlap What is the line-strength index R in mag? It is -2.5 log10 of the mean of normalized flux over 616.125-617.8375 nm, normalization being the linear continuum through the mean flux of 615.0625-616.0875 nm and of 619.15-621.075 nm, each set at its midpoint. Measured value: 0.14 mag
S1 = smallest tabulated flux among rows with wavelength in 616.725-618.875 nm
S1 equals 9.877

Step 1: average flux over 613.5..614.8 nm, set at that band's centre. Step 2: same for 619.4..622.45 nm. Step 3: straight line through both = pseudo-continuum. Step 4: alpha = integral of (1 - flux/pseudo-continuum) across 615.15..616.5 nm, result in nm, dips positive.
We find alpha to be 0.08 nm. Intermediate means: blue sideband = 11.4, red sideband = 12.2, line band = 10.9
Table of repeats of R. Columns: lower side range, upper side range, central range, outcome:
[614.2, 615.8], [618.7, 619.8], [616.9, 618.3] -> 0.11 mag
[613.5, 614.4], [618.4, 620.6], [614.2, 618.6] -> 0.07 mag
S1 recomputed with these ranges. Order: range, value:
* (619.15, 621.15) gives 10.83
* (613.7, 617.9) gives 6.787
